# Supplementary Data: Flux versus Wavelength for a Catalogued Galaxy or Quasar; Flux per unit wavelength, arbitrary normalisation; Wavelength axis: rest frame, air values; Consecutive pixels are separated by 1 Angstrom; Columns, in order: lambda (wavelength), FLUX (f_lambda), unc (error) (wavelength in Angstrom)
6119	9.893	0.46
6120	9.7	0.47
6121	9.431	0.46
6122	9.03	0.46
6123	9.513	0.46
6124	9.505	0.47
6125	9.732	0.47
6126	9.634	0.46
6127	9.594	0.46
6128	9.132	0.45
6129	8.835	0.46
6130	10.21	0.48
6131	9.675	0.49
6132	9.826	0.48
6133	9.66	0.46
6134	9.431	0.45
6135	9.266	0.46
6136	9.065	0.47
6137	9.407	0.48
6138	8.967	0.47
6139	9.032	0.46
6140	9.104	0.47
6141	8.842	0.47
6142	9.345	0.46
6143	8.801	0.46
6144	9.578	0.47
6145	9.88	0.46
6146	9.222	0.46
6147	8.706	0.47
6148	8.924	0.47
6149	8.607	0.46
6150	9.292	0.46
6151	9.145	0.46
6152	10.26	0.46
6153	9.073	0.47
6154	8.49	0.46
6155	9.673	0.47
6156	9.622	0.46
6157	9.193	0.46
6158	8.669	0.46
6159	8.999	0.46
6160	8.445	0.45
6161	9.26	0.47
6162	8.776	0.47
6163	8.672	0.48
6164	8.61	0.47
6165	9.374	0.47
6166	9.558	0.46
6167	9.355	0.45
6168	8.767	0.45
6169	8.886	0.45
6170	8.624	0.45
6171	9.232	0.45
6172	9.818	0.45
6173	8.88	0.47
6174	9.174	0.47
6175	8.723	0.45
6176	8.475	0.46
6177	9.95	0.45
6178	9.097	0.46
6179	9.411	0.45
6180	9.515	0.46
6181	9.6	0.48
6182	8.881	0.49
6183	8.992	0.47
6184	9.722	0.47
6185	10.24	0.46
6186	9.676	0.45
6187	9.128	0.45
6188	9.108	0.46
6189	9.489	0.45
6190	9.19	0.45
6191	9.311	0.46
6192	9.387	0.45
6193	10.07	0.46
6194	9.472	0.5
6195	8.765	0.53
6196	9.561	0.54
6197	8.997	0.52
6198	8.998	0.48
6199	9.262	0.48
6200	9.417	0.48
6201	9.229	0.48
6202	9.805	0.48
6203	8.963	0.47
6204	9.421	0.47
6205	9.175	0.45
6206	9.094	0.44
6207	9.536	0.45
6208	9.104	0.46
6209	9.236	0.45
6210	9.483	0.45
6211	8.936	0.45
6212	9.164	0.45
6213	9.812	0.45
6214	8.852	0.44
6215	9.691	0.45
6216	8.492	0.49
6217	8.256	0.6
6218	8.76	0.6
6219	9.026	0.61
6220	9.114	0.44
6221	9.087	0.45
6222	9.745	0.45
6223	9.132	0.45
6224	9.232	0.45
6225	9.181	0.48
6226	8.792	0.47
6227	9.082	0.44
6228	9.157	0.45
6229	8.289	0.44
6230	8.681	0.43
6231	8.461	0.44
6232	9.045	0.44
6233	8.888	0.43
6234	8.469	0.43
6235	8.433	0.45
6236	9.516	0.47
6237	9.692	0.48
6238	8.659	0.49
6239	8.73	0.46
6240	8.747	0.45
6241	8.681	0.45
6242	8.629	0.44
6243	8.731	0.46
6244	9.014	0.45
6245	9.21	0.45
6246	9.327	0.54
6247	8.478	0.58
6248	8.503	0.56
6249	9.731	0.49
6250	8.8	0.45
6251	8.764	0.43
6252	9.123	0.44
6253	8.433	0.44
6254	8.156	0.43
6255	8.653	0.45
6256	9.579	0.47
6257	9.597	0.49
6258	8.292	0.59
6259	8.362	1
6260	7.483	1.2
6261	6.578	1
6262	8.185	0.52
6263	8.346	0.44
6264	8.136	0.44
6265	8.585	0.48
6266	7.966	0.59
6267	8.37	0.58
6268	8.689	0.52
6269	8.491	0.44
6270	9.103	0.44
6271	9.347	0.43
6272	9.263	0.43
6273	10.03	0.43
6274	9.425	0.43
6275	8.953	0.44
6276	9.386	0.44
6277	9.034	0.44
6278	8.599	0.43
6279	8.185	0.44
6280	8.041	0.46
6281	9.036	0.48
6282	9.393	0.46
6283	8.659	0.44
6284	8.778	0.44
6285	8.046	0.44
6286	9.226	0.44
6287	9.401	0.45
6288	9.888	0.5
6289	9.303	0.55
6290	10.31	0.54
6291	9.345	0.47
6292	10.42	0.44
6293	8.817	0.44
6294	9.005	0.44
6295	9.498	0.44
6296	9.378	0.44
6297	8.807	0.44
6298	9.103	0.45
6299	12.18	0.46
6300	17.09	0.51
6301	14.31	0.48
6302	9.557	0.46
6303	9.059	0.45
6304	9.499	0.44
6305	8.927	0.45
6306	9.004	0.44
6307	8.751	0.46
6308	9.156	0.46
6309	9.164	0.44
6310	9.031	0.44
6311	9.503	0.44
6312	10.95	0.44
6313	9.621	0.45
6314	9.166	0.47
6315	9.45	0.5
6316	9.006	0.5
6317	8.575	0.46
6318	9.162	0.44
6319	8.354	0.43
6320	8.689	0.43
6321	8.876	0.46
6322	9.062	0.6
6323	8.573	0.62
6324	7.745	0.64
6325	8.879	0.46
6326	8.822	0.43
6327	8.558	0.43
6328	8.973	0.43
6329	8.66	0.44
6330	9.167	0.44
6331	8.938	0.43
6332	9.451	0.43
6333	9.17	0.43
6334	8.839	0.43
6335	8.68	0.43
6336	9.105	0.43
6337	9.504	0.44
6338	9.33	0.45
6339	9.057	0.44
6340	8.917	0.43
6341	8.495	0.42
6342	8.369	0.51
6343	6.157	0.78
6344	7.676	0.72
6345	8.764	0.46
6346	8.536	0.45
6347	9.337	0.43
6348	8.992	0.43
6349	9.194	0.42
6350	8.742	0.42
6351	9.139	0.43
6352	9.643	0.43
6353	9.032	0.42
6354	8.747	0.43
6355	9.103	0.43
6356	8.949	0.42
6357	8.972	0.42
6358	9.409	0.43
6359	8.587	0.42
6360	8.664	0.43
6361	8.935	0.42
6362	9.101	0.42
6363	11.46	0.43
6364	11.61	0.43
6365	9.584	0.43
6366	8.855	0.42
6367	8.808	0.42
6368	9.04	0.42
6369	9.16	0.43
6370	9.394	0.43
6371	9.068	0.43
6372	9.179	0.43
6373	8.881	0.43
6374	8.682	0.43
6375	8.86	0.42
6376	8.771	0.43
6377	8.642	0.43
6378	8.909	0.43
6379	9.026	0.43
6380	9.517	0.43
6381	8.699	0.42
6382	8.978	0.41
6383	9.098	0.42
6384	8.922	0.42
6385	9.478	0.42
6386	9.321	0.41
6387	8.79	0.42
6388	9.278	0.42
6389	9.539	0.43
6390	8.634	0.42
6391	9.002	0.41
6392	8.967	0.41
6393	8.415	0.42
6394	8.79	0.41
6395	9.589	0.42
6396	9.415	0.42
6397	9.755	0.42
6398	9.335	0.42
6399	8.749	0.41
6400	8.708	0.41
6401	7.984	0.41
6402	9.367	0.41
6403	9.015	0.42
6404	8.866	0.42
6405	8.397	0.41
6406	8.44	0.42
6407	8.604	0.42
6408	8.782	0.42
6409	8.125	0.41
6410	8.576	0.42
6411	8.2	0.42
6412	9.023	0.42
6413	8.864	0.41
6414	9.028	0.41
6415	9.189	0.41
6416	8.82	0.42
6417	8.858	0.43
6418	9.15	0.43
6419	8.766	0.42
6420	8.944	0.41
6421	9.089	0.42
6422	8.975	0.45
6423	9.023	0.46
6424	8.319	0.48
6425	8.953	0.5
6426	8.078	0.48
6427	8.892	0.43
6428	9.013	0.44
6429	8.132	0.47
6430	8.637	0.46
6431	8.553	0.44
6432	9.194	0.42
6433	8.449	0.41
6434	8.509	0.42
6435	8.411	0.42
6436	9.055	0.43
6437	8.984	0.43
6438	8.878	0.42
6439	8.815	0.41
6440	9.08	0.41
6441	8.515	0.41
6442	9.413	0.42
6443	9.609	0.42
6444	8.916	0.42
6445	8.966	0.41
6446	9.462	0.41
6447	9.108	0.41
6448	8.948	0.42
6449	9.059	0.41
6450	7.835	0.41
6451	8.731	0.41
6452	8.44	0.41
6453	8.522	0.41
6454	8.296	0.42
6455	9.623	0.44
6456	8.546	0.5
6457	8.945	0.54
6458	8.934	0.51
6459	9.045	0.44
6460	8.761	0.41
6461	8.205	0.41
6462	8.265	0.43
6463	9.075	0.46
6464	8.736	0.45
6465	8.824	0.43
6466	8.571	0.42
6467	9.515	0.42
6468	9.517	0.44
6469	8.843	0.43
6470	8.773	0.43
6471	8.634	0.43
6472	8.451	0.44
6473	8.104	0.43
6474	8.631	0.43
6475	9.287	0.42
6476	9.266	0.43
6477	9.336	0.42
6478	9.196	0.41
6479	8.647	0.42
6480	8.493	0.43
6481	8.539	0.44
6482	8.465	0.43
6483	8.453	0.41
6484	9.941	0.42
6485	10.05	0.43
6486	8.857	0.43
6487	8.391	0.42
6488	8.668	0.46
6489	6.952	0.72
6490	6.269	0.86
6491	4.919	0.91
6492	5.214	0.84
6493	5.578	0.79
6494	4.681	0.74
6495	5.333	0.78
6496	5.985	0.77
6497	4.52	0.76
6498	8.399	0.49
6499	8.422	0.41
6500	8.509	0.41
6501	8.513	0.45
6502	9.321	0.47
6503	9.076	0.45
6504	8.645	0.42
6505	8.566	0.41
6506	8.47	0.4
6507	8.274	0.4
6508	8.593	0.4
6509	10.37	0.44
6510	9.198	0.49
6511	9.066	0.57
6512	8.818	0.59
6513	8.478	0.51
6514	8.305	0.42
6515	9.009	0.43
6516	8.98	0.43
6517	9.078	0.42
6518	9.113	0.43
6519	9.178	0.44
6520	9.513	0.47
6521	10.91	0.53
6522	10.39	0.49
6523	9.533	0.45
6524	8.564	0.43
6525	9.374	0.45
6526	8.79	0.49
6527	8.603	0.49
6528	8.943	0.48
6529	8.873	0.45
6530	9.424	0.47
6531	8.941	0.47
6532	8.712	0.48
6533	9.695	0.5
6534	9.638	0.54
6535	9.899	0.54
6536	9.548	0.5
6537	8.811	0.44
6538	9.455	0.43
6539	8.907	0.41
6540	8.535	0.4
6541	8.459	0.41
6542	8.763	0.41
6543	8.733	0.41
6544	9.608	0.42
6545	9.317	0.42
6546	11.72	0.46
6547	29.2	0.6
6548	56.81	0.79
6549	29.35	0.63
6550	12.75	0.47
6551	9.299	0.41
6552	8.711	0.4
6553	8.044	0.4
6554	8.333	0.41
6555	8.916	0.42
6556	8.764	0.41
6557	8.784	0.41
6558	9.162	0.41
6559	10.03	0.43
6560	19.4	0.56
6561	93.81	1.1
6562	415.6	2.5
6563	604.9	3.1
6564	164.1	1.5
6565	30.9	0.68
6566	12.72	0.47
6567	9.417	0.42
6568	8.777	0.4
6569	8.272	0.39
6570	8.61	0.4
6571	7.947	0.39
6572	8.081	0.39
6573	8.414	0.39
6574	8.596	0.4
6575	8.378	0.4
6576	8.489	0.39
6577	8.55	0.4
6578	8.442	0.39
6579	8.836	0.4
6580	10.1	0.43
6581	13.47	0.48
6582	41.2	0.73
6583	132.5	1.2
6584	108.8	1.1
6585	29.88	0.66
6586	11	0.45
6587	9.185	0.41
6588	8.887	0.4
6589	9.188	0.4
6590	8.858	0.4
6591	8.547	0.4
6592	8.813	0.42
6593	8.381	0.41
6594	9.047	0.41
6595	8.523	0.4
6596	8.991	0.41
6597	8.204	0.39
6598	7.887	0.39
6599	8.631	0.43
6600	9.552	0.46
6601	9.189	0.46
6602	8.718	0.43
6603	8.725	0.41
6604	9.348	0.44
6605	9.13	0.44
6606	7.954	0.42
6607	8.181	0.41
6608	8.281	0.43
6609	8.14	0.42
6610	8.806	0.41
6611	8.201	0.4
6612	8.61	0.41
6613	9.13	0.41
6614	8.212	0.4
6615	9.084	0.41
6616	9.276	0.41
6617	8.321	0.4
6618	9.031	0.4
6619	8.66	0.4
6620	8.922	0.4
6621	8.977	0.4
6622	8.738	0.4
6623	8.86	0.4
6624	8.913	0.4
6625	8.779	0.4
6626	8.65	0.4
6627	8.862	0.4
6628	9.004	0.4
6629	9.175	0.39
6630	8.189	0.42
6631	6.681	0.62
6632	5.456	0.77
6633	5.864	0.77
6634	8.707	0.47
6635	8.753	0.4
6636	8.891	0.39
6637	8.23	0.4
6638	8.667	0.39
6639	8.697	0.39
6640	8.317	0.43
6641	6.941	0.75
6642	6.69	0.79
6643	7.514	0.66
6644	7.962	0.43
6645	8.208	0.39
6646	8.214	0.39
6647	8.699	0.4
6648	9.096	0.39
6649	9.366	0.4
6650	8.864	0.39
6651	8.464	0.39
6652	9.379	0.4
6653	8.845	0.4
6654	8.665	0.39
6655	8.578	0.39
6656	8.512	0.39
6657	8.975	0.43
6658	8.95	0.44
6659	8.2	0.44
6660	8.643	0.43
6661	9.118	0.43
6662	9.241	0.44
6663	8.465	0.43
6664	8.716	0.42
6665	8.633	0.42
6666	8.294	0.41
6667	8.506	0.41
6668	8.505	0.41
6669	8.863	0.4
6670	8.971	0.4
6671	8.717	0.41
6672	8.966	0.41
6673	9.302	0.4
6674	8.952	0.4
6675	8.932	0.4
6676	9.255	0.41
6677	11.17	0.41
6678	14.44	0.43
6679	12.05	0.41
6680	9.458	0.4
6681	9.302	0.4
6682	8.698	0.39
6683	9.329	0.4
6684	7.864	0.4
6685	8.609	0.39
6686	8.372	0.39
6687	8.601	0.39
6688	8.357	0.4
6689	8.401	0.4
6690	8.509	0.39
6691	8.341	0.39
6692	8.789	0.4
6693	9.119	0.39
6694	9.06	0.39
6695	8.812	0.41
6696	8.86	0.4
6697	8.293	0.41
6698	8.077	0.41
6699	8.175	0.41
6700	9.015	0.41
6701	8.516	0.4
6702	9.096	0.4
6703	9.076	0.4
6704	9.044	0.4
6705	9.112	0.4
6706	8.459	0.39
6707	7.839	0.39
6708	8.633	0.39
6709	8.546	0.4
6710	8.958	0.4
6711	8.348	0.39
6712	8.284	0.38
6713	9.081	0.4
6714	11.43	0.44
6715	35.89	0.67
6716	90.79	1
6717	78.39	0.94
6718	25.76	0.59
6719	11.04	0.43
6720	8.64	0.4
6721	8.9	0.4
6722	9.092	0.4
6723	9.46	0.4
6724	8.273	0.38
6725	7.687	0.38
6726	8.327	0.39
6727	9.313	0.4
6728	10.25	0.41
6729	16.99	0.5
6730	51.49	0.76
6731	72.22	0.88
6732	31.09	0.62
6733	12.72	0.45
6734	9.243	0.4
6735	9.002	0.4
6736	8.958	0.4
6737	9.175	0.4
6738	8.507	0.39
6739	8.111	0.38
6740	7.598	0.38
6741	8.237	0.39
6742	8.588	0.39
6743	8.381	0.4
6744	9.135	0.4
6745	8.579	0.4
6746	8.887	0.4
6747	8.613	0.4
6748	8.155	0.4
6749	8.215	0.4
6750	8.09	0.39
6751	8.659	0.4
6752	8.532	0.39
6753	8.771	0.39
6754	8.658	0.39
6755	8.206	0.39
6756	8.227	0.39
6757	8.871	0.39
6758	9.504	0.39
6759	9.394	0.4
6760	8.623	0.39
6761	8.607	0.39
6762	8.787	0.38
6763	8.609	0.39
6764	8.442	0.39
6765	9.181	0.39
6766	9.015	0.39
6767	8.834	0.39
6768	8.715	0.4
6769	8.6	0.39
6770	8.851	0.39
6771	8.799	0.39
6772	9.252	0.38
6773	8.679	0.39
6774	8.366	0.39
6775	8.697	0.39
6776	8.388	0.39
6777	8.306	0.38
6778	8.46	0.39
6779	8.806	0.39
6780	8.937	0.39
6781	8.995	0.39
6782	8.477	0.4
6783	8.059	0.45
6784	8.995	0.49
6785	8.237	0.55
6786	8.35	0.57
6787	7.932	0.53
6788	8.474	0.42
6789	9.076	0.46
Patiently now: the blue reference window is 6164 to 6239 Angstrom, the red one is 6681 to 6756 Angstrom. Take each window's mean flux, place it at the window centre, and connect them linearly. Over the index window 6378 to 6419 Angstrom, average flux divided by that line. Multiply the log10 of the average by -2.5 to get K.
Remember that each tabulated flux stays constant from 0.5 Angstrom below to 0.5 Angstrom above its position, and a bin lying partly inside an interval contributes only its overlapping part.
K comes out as 0.197 mag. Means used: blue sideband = 9.17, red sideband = 13.2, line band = 8.93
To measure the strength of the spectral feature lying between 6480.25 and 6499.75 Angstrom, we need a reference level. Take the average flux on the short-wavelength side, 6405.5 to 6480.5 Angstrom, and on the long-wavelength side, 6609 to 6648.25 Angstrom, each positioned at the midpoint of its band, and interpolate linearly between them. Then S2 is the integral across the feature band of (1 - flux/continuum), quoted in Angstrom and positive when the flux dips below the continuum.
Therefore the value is 3.2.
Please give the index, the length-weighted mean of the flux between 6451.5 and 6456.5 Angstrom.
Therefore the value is 8.69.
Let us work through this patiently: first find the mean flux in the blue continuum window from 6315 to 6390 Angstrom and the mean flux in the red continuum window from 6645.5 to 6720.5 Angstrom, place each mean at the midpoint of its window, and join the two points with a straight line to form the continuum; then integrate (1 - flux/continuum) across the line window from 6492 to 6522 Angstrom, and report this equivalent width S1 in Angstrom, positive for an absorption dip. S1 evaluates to 5.6 Angstrom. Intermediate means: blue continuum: 8.98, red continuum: 11.6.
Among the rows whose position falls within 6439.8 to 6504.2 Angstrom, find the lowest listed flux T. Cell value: 4.52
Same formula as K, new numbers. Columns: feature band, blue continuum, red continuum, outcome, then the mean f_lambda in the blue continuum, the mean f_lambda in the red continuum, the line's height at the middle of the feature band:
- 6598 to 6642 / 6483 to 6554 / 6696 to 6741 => 0.48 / 9.91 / 16.3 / 13.2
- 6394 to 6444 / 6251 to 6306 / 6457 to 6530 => -0.01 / 9.21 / 8.51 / 8.75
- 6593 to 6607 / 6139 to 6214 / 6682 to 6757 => 0.38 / 9.22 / 13.2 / 12.3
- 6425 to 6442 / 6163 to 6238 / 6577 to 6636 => 0.31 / 9.17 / 13.4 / 11.6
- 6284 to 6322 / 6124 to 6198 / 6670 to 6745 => 0.07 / 9.25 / 13.4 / 10.3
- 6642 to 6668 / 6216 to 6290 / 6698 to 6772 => 0.41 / 8.83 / 13.3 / 12.6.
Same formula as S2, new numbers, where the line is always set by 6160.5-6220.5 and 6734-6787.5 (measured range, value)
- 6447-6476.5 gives 0.5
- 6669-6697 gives -1.6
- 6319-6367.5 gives 0.6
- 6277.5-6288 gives 0.4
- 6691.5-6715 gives -1.9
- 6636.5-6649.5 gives 0.8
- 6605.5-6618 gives 0.3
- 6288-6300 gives -1.1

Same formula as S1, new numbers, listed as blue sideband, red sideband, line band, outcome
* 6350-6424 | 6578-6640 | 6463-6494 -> 6.95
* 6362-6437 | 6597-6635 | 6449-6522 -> 2.70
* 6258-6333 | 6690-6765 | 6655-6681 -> 7.03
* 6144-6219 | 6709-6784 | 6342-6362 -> 3.18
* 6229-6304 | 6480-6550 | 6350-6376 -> 0.55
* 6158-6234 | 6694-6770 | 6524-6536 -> 2.58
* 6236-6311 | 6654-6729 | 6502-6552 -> -1.48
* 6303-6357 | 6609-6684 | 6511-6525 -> -0.64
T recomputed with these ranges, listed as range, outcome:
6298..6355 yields 6.157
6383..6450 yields 7.835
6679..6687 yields 7.864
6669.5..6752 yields 7.598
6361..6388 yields 8.642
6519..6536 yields 8.564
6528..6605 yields 7.887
